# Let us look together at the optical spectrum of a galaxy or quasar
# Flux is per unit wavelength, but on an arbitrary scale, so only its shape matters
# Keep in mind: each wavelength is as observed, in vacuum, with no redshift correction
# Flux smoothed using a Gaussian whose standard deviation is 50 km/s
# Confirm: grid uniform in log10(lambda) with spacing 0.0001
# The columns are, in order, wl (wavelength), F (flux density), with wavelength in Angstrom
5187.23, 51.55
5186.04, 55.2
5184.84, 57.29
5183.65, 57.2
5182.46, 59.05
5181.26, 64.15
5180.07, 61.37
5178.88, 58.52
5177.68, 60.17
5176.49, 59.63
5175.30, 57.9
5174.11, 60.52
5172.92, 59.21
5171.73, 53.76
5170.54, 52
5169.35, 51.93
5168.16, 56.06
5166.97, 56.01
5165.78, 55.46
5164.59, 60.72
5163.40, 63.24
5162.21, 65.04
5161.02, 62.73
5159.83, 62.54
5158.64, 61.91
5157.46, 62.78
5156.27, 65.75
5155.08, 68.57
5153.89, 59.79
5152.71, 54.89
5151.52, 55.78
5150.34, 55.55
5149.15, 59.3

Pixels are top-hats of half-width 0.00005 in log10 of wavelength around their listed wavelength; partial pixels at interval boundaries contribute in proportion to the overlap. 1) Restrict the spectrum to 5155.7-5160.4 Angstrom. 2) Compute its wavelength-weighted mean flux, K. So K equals 63.3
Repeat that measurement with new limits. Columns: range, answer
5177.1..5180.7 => 60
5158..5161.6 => 62.5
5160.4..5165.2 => 62.8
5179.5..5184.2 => 60.5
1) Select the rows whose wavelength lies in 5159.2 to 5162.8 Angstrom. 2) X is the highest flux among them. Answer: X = 65.04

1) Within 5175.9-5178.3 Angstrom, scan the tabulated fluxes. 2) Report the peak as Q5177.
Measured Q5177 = 60.17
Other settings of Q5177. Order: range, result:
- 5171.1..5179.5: 60.52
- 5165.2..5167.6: 56.01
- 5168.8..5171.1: 52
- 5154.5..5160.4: 68.57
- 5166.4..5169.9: 56.06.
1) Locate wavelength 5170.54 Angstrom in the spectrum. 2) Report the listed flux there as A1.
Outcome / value 52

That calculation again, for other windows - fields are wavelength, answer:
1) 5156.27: 65.75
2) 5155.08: 68.57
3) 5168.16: 56.06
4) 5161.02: 62.73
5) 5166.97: 56.01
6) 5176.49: 59.63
